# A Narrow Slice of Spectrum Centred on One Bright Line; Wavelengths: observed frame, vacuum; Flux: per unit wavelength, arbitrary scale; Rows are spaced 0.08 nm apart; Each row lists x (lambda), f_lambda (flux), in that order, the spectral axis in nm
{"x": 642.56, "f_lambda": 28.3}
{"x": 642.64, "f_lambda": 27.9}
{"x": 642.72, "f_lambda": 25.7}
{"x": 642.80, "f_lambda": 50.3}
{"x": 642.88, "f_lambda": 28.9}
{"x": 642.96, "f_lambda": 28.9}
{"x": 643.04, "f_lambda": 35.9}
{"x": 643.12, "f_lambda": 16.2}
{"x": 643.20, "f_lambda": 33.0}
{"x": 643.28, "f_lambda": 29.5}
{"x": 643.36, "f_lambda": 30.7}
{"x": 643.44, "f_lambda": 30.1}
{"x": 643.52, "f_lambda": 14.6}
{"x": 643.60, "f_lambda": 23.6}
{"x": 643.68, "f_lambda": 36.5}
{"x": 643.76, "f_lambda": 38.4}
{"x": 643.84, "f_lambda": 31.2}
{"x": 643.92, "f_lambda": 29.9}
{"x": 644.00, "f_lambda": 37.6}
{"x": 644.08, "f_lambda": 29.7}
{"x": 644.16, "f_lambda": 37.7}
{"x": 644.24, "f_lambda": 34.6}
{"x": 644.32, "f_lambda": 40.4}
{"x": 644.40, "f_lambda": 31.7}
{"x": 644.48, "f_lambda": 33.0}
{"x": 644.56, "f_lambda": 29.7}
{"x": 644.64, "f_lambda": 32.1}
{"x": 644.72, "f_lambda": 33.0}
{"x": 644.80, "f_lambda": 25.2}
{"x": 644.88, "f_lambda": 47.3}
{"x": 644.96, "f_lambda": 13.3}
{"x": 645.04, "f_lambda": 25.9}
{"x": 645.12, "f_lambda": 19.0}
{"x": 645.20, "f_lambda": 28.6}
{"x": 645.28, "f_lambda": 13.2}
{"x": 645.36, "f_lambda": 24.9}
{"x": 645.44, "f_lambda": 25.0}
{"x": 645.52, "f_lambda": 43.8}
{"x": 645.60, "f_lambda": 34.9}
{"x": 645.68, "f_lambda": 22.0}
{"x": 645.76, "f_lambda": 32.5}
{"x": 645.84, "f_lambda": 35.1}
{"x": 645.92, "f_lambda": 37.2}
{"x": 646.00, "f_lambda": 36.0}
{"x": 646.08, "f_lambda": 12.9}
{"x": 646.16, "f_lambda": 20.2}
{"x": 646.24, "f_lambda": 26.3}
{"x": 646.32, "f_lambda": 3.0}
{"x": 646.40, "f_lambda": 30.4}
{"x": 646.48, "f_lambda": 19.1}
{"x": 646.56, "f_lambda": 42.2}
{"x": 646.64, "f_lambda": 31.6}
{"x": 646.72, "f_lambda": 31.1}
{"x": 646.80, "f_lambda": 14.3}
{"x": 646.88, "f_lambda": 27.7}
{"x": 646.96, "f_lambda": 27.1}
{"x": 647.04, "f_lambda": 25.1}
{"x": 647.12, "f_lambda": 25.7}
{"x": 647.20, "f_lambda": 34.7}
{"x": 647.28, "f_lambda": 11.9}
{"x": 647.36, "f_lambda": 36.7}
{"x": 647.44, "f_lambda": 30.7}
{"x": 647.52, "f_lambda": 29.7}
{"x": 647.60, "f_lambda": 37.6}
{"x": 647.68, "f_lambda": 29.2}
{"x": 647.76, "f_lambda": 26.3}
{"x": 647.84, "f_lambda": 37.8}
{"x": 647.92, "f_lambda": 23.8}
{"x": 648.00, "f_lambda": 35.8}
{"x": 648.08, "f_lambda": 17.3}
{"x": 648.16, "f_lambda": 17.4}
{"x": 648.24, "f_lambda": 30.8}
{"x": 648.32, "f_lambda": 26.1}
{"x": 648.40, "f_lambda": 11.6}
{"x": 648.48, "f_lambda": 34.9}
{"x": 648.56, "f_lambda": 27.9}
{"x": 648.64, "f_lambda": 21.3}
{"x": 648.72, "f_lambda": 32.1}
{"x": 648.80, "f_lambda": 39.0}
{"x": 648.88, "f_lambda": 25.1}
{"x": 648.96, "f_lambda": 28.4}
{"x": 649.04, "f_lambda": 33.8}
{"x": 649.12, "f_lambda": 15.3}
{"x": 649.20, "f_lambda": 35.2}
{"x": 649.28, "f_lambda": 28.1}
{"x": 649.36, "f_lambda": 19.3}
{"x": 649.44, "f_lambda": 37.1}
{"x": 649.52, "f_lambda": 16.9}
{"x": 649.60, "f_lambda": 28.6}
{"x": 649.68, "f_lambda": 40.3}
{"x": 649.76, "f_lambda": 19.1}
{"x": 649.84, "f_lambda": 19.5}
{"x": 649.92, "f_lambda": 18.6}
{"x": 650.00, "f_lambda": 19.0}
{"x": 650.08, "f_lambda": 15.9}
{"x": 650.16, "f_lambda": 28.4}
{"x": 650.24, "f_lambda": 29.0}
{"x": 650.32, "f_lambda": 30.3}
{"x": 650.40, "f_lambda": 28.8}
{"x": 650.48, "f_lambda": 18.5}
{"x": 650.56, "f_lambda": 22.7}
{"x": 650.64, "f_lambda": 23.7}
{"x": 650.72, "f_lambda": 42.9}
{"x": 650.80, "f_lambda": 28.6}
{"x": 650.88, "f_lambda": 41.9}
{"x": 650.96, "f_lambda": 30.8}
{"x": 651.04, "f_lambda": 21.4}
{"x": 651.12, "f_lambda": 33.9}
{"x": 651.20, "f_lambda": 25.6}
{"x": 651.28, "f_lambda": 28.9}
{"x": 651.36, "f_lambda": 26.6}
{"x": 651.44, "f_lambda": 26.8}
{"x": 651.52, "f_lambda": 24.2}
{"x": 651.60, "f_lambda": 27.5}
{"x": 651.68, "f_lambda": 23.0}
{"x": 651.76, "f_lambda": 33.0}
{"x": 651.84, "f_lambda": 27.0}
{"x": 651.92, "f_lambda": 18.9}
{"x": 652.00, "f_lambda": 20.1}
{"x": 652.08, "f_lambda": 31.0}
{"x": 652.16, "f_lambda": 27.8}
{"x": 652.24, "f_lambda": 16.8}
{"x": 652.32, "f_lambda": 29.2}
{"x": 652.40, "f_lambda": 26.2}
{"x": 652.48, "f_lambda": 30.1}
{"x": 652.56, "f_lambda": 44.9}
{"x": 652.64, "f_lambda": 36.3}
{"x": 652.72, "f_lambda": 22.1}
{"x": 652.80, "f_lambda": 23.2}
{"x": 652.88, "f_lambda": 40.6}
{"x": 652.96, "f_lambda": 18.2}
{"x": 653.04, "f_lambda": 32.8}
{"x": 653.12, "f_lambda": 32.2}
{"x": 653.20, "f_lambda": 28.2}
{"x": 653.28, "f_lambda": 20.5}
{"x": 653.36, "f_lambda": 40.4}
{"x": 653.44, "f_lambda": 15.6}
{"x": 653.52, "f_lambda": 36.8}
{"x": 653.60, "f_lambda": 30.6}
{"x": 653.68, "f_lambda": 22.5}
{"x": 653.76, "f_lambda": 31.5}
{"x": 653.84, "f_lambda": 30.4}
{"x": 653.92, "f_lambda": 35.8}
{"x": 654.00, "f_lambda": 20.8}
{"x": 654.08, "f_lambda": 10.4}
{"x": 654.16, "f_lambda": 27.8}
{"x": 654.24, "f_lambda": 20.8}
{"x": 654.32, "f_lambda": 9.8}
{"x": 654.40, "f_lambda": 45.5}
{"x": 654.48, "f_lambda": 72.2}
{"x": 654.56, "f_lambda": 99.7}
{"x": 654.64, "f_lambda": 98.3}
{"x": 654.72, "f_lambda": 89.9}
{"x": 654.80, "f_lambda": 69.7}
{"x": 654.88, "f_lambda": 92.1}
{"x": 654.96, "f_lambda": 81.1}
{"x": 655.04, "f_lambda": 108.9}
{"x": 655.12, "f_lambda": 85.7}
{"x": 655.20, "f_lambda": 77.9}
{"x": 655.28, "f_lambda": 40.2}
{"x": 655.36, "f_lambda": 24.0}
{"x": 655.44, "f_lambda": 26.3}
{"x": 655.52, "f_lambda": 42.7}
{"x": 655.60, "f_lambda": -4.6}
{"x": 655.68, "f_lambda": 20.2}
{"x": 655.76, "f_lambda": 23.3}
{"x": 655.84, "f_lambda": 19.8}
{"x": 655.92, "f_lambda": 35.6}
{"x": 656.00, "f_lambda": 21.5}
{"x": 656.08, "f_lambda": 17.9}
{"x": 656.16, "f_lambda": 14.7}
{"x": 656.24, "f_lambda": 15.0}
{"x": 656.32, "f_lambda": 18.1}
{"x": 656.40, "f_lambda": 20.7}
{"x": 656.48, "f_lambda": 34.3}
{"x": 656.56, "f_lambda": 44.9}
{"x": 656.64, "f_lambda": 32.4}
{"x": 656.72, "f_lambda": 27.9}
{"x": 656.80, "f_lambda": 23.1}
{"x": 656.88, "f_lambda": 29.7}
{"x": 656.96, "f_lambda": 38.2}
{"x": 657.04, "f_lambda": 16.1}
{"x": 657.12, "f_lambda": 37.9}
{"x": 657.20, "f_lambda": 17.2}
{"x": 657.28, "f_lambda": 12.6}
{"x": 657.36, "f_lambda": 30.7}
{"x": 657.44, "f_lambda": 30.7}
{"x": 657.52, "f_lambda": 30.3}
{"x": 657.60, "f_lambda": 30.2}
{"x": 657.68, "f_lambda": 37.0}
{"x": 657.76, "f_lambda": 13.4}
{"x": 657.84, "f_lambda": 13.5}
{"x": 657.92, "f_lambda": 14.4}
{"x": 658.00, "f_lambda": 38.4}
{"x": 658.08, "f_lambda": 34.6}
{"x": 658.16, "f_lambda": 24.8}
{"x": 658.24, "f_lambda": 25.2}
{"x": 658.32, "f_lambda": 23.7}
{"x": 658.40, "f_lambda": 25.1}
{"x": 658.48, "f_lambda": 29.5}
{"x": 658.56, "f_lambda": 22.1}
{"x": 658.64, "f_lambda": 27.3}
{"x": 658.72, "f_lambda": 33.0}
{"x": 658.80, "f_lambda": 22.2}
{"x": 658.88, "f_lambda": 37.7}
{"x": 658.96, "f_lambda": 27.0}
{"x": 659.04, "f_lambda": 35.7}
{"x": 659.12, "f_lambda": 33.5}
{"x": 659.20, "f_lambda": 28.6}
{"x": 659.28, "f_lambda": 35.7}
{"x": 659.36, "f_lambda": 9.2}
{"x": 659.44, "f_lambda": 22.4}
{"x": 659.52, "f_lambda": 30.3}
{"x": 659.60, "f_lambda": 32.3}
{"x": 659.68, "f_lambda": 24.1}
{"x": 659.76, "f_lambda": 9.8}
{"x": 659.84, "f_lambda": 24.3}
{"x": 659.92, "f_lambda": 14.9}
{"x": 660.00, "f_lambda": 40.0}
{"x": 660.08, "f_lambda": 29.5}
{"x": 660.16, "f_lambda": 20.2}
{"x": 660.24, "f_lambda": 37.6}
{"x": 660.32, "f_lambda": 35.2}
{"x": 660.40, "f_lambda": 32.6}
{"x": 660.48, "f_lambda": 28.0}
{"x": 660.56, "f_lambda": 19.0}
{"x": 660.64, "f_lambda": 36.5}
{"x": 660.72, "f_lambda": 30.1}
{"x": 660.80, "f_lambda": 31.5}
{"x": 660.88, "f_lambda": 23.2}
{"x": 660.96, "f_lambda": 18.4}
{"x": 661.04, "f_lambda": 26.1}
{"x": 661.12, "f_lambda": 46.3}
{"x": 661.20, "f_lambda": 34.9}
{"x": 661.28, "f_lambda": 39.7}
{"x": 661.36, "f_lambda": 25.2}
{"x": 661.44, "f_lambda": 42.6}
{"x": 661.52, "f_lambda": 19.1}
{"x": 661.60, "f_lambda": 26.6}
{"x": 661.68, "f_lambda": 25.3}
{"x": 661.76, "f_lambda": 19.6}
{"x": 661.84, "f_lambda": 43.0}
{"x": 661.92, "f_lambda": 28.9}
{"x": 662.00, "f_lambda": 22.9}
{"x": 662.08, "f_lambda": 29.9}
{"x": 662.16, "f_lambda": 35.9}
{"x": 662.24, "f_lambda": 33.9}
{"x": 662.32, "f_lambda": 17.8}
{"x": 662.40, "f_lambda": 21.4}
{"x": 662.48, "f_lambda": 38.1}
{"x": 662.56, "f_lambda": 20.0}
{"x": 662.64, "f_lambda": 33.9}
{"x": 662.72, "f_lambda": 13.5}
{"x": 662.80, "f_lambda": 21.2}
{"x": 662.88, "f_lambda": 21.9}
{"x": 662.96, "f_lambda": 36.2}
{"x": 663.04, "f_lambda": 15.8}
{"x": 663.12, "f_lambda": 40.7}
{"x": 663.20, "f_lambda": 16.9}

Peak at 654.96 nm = Hbeta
